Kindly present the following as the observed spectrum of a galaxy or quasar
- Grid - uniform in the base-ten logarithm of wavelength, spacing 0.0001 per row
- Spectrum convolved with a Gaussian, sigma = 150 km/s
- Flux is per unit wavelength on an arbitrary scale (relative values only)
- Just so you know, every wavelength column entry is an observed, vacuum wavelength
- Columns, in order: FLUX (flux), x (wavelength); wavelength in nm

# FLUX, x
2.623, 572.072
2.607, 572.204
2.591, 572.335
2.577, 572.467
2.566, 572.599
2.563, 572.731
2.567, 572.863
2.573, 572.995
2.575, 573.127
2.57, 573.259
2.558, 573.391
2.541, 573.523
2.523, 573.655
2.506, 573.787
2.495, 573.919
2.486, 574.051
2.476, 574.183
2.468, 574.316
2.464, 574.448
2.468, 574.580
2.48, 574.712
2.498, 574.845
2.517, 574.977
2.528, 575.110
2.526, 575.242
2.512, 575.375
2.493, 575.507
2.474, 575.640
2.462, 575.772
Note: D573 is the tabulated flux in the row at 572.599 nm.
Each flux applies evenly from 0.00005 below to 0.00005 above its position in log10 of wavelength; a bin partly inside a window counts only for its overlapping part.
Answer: 2.566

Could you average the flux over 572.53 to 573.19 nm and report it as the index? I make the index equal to 2.57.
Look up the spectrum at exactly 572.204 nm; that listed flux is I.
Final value 2.607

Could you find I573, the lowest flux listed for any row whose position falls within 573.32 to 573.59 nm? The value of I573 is 2.541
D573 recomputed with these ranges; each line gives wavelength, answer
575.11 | 2.528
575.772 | 2.462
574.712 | 2.48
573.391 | 2.558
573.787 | 2.506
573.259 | 2.57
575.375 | 2.512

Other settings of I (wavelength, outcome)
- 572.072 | 2.623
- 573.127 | 2.575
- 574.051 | 2.486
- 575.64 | 2.474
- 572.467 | 2.577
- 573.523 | 2.541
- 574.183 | 2.476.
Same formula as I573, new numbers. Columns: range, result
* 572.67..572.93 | 2.563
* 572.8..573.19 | 2.567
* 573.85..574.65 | 2.464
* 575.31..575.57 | 2.493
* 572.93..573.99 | 2.495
